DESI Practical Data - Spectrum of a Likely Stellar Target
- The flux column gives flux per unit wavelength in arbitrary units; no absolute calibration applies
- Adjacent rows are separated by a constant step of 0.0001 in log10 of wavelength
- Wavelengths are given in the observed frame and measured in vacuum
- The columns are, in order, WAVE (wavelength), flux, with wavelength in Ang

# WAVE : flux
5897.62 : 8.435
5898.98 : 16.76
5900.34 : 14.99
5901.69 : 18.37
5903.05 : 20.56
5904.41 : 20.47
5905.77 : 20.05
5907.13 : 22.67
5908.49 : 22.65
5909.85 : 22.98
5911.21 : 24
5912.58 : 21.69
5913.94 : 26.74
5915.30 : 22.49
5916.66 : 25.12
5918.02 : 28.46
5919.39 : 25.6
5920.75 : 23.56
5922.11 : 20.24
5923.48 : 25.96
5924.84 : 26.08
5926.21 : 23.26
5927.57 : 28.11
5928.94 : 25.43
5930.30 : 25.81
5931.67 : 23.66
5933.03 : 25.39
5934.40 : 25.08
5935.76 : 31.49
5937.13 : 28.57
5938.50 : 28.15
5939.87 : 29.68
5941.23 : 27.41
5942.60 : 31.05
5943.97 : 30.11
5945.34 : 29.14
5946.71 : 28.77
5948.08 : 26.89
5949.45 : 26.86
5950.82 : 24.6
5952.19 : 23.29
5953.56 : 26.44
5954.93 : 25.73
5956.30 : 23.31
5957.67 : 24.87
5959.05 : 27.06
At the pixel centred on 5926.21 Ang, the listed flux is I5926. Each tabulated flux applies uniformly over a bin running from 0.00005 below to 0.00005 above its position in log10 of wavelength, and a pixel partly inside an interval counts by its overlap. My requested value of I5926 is 23.26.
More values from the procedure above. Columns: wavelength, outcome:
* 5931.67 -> 23.66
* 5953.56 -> 26.44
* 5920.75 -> 23.56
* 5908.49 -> 22.65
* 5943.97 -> 30.11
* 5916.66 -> 25.12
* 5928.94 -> 25.43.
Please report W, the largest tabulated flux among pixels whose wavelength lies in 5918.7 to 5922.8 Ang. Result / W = 25.6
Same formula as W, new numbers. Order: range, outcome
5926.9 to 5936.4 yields 31.49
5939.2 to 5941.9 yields 29.68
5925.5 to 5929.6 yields 28.11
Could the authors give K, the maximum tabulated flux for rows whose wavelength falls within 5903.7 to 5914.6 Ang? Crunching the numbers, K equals 26.74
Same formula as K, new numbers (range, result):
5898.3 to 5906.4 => 20.56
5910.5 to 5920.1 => 28.46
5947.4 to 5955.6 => 26.89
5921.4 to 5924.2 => 25.96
